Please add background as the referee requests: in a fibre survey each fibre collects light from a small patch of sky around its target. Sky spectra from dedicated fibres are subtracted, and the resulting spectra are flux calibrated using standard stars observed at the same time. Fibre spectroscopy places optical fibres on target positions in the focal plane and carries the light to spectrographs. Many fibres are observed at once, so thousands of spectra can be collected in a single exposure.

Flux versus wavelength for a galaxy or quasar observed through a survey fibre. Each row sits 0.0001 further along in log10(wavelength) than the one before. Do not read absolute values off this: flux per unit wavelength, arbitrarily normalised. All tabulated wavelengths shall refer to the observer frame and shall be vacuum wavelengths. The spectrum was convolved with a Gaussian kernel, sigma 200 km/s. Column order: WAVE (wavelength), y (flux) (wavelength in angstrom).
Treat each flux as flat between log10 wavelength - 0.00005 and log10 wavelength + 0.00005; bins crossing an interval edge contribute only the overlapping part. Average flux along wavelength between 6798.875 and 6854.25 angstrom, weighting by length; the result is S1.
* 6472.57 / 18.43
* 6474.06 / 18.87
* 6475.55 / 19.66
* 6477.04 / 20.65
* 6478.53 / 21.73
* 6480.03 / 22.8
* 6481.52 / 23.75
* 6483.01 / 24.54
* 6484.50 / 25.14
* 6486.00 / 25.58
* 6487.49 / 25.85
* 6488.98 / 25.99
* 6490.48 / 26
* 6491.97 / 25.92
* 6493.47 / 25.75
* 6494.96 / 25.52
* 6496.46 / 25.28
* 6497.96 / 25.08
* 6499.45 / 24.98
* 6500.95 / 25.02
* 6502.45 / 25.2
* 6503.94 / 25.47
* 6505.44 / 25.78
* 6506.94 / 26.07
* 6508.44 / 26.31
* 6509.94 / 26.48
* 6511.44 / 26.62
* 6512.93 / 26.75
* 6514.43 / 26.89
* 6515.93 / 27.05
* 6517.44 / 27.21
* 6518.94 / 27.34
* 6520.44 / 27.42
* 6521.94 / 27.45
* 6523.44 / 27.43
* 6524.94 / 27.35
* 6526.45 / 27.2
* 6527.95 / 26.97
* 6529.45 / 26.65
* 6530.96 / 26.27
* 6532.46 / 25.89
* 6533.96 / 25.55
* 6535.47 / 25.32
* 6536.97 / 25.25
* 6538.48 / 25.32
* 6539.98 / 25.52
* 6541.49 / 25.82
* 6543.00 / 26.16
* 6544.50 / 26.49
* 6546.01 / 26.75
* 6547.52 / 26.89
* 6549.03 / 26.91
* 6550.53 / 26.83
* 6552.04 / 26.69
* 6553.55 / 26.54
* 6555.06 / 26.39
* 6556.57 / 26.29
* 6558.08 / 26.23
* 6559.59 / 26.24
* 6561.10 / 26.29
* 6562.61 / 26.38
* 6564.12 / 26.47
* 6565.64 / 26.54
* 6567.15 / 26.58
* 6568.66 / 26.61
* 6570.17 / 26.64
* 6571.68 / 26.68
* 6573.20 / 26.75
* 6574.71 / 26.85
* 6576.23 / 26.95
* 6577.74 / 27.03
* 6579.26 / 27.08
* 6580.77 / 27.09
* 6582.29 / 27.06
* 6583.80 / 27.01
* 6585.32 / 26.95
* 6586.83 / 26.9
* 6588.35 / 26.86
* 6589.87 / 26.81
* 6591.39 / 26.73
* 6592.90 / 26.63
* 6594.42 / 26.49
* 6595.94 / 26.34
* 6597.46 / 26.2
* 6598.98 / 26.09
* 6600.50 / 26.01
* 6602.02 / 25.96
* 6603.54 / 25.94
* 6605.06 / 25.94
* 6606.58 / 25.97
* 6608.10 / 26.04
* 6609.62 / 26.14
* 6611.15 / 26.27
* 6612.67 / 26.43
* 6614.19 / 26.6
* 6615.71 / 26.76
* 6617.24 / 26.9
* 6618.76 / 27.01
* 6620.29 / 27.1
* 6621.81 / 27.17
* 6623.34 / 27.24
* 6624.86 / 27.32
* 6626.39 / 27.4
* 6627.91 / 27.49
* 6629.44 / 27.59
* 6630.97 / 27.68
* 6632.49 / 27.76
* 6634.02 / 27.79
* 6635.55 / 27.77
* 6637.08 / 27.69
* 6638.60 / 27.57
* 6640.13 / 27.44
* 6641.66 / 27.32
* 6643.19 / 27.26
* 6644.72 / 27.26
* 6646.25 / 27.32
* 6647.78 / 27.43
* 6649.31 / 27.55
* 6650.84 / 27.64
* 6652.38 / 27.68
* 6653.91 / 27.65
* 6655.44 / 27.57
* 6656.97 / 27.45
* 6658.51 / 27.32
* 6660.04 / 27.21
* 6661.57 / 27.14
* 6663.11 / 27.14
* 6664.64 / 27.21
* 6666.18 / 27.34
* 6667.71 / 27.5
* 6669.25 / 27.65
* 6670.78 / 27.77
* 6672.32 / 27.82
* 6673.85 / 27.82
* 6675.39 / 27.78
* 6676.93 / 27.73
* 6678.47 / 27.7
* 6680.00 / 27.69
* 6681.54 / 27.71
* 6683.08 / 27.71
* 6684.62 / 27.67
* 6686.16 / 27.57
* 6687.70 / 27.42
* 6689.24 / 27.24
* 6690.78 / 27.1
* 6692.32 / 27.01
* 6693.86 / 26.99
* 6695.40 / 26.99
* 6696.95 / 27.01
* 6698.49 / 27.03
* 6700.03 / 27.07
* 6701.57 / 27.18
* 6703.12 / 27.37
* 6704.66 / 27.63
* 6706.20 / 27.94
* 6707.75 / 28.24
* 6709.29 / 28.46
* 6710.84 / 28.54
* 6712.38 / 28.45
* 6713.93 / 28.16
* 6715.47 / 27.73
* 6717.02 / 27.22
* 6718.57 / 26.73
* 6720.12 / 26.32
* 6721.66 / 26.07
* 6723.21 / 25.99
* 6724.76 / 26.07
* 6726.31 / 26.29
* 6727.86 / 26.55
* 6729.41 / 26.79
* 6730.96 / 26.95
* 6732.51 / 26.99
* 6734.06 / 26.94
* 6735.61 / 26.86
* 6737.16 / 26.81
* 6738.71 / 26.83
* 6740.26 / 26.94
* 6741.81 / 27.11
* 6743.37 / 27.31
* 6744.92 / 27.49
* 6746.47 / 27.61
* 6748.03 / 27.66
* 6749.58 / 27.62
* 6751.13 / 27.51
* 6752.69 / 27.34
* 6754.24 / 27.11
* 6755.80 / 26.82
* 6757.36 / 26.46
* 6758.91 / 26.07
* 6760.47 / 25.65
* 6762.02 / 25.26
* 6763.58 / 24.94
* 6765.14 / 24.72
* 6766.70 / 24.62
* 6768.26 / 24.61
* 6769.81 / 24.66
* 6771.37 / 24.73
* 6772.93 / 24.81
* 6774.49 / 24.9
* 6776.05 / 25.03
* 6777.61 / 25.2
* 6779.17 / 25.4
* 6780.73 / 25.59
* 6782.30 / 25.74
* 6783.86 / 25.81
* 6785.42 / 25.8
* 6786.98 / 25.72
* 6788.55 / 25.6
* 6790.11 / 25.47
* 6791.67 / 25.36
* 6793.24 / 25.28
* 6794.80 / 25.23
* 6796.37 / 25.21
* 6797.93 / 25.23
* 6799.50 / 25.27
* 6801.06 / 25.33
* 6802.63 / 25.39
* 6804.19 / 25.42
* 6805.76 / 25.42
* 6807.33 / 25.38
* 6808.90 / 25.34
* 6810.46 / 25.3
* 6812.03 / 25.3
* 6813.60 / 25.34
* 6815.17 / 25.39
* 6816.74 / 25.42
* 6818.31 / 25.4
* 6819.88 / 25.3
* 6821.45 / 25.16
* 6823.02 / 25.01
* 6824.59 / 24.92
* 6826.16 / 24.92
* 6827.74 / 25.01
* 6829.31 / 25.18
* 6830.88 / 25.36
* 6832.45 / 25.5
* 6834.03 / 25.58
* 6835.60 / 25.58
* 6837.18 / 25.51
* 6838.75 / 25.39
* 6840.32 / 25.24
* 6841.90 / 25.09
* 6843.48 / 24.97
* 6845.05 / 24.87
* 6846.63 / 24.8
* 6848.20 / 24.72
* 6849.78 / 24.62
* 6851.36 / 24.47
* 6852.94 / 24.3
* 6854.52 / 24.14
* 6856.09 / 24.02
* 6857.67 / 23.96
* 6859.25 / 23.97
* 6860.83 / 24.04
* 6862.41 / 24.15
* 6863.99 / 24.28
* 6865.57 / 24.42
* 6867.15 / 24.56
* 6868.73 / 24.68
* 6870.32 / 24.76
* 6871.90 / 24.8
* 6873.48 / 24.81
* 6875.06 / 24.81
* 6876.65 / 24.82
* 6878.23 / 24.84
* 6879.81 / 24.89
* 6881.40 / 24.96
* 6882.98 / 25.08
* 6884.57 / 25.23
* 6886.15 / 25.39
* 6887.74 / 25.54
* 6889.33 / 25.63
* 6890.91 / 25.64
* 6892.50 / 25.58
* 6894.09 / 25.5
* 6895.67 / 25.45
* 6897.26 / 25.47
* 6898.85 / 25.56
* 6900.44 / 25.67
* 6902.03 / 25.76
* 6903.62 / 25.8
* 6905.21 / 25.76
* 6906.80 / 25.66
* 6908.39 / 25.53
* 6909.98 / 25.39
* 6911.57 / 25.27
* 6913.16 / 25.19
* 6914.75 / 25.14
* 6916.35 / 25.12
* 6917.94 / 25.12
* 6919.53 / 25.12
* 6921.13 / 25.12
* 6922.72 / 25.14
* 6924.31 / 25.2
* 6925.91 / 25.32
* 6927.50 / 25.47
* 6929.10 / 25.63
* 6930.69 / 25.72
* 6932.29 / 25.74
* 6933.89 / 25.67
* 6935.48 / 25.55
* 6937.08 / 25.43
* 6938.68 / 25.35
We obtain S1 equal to 25.2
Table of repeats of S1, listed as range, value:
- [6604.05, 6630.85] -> 26.8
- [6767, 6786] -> 25.2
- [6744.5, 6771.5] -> 26.2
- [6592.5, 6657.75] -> 27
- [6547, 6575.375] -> 26.6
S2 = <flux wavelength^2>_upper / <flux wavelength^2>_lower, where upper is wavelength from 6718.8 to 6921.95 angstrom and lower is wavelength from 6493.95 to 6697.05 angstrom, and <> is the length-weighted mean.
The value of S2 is 1.02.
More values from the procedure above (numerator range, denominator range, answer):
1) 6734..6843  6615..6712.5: 0.97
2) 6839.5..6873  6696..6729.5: 0.94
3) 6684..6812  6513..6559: 1.06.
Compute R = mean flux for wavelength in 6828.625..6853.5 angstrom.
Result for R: 25.1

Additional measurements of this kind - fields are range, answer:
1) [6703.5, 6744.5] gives 27.2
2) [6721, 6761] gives 26.8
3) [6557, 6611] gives 26.5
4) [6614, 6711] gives 27.5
